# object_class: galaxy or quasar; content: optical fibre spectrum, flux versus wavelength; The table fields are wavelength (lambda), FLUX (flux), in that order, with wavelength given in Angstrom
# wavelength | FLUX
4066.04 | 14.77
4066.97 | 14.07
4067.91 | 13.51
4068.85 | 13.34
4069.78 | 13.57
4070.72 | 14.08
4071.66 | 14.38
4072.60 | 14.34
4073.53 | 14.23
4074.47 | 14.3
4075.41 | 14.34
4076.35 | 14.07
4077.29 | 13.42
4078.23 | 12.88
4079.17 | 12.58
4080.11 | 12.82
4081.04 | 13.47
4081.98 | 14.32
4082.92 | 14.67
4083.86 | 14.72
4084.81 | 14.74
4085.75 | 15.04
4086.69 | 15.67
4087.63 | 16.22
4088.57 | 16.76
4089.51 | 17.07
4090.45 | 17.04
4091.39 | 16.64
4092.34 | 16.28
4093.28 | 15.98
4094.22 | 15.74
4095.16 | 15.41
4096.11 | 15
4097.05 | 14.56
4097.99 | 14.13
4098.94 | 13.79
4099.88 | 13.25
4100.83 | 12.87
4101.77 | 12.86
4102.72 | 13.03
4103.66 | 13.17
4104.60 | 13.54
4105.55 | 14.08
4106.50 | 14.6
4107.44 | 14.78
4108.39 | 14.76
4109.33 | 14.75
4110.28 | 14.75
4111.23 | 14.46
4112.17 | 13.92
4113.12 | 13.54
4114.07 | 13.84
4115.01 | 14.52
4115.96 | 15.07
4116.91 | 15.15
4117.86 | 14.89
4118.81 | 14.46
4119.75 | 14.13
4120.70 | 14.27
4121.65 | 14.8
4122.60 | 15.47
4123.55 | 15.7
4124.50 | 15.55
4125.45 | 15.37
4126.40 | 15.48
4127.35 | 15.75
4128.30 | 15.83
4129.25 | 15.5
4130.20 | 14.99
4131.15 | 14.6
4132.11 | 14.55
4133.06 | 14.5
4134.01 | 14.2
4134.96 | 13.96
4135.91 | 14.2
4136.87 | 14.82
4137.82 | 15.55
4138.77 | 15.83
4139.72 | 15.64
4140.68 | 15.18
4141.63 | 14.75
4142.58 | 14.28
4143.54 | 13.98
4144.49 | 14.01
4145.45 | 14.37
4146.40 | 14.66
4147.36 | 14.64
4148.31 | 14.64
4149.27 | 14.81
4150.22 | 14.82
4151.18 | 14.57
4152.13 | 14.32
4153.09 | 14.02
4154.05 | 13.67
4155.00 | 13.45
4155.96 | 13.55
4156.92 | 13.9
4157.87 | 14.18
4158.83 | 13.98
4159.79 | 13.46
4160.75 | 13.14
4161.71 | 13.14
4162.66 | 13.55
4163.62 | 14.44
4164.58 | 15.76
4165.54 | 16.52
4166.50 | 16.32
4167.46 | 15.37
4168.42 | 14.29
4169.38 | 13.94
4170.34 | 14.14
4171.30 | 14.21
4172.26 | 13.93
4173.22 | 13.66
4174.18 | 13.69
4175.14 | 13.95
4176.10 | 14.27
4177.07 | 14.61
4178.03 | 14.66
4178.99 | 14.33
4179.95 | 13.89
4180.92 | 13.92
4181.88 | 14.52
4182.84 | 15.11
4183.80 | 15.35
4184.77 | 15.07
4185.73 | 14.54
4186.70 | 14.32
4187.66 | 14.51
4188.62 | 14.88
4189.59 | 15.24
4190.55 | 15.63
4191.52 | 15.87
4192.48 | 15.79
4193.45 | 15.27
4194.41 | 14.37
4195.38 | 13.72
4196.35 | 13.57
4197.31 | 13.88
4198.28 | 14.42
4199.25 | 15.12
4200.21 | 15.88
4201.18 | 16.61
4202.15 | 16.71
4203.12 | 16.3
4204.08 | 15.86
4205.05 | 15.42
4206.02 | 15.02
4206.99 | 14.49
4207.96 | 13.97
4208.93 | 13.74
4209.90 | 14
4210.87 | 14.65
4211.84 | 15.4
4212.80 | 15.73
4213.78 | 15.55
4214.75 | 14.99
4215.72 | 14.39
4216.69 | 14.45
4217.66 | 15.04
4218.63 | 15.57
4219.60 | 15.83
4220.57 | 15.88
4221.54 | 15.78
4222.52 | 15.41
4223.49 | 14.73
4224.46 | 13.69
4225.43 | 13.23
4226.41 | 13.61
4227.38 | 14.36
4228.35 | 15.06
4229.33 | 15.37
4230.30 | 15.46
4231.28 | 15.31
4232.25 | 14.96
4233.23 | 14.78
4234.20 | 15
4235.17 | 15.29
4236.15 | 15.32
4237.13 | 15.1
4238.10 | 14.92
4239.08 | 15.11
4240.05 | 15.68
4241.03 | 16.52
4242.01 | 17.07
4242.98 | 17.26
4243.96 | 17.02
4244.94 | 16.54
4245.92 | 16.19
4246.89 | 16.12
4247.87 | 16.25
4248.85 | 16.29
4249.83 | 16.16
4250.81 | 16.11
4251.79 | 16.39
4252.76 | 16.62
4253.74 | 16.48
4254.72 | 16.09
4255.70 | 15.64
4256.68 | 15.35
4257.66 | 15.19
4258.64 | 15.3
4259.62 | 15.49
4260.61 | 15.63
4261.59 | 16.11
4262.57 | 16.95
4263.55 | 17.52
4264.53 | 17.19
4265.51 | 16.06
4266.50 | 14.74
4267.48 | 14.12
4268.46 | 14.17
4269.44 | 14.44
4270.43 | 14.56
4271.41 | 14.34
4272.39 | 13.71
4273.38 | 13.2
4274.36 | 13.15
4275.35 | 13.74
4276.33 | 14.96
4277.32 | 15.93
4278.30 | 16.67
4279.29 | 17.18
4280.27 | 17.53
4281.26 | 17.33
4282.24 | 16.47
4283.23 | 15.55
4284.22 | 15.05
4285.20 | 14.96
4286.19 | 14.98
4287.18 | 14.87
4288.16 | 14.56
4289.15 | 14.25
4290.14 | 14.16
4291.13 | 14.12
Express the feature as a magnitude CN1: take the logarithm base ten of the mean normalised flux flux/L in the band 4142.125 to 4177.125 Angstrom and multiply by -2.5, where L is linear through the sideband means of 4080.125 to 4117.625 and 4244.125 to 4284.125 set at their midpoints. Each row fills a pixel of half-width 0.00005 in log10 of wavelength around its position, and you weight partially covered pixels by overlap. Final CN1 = 0.06 mag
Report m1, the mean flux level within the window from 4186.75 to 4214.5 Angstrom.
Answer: 15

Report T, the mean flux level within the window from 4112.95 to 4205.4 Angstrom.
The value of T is 14.7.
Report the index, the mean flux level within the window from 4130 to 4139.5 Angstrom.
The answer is 14.7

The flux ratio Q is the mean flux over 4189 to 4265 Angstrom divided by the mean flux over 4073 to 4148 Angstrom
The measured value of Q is 1.05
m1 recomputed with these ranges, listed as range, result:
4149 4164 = 13.9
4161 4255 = 15.1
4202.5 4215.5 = 15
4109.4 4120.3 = 14.4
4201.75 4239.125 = 15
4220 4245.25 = 15.3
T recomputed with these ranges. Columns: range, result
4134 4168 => 14.5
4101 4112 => 14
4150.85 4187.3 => 14.3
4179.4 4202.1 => 14.9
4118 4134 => 15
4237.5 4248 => 16.2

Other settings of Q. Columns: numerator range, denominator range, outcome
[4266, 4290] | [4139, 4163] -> 1.06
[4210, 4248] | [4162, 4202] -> 1.04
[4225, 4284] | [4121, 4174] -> 1.07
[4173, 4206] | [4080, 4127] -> 1.01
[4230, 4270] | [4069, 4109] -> 1.09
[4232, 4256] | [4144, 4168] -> 1.11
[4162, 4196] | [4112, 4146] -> 0.99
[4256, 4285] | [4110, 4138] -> 1.04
